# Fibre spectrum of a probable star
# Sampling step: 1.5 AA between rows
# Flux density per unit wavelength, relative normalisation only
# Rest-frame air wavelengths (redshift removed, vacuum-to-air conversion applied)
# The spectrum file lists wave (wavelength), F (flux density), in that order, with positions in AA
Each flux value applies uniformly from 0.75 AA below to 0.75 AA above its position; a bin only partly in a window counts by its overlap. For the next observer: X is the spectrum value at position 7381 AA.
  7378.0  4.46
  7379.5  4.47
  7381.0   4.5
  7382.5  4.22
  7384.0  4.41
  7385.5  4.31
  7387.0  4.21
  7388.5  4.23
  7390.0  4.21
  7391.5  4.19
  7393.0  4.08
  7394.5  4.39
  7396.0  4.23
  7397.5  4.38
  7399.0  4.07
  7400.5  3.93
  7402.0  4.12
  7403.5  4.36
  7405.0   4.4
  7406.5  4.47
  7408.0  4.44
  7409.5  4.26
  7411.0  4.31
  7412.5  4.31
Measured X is 4.5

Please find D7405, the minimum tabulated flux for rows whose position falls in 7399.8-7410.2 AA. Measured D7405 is 3.93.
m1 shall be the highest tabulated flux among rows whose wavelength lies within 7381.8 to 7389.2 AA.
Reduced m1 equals 4.41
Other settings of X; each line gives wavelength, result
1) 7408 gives 4.44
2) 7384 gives 4.41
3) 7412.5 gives 4.31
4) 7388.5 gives 4.23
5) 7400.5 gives 3.93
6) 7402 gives 4.12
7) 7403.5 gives 4.36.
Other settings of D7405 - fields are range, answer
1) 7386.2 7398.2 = 4.08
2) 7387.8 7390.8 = 4.21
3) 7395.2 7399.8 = 4.07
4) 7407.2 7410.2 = 4.26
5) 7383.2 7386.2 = 4.31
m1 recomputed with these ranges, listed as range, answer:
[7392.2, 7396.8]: 4.39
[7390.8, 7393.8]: 4.19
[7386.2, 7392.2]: 4.23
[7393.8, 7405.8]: 4.4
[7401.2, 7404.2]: 4.36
